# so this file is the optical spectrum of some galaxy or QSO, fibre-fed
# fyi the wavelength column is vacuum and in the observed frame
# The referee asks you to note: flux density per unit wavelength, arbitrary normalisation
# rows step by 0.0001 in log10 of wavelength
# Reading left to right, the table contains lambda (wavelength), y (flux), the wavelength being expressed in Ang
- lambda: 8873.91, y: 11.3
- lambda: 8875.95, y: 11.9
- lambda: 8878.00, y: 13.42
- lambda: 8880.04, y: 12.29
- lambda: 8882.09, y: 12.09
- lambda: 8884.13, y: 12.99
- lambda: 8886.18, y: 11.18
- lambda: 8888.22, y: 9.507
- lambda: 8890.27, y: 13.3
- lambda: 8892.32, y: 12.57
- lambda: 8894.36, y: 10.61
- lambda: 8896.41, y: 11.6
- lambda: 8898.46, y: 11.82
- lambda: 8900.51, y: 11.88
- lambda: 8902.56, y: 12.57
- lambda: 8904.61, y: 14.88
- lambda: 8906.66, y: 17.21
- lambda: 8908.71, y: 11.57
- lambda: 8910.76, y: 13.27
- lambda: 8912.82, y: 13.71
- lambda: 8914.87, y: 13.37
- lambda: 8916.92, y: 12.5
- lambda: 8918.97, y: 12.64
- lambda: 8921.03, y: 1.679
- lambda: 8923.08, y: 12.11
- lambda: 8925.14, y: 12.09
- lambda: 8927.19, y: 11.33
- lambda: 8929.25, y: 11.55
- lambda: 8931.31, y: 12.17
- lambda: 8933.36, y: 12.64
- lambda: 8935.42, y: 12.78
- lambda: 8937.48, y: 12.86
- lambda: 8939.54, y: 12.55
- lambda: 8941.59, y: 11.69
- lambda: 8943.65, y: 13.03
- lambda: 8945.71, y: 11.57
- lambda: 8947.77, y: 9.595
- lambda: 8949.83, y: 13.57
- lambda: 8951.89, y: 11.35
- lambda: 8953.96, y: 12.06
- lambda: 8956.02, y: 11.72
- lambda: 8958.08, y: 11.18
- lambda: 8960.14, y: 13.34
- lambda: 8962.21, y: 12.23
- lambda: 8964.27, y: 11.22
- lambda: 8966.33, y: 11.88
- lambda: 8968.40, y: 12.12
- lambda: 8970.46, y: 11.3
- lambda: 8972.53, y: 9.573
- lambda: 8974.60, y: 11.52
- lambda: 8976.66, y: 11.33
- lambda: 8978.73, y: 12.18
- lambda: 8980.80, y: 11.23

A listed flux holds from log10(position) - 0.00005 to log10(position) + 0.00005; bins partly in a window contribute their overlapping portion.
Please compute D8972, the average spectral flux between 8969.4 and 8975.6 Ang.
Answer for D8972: 10.8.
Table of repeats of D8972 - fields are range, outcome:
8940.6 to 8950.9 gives 11.9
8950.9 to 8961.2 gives 11.9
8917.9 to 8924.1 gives 8.84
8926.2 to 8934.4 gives 11.9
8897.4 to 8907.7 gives 13.7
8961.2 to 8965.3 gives 11.7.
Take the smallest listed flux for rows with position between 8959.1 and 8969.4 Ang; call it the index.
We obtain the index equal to 11.22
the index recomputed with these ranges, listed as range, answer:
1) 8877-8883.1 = 12.09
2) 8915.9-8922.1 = 1.679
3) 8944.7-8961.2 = 9.595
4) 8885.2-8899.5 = 9.507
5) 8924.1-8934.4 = 11.33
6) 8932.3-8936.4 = 12.64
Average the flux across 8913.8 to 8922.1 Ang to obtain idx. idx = 10.1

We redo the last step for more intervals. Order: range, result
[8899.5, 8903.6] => 12.2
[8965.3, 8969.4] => 12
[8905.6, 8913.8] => 13.9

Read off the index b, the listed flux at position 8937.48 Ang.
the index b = 12.86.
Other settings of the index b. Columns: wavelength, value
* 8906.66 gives 17.21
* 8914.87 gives 13.37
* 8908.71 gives 11.57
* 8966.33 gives 11.88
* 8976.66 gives 11.33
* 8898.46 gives 11.82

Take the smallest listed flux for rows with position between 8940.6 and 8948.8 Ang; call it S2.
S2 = 9.595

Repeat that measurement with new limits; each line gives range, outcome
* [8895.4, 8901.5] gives 11.6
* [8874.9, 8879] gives 11.9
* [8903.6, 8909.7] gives 11.57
